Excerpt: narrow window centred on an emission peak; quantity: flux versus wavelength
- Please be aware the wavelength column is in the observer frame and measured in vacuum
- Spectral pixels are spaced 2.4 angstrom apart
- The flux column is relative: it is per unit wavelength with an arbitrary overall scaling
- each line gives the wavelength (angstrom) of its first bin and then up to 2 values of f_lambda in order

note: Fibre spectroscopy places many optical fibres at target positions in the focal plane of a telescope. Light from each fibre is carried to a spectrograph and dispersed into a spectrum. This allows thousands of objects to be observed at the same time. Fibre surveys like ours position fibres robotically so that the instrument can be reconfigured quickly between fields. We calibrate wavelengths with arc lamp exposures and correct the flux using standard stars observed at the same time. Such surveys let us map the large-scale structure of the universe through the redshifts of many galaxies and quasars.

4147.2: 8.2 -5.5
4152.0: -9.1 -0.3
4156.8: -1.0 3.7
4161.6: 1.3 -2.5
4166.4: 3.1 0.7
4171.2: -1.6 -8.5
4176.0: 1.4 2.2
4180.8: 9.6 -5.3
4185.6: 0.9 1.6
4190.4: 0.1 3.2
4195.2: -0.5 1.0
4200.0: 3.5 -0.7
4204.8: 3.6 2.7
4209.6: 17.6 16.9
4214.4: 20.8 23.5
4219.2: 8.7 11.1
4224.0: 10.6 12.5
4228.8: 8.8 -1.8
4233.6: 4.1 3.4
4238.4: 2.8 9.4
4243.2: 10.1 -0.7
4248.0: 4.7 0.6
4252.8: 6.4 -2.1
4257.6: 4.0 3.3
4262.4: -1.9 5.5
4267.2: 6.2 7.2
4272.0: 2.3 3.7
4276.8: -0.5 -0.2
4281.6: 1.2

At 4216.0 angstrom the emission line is Lyman alpha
